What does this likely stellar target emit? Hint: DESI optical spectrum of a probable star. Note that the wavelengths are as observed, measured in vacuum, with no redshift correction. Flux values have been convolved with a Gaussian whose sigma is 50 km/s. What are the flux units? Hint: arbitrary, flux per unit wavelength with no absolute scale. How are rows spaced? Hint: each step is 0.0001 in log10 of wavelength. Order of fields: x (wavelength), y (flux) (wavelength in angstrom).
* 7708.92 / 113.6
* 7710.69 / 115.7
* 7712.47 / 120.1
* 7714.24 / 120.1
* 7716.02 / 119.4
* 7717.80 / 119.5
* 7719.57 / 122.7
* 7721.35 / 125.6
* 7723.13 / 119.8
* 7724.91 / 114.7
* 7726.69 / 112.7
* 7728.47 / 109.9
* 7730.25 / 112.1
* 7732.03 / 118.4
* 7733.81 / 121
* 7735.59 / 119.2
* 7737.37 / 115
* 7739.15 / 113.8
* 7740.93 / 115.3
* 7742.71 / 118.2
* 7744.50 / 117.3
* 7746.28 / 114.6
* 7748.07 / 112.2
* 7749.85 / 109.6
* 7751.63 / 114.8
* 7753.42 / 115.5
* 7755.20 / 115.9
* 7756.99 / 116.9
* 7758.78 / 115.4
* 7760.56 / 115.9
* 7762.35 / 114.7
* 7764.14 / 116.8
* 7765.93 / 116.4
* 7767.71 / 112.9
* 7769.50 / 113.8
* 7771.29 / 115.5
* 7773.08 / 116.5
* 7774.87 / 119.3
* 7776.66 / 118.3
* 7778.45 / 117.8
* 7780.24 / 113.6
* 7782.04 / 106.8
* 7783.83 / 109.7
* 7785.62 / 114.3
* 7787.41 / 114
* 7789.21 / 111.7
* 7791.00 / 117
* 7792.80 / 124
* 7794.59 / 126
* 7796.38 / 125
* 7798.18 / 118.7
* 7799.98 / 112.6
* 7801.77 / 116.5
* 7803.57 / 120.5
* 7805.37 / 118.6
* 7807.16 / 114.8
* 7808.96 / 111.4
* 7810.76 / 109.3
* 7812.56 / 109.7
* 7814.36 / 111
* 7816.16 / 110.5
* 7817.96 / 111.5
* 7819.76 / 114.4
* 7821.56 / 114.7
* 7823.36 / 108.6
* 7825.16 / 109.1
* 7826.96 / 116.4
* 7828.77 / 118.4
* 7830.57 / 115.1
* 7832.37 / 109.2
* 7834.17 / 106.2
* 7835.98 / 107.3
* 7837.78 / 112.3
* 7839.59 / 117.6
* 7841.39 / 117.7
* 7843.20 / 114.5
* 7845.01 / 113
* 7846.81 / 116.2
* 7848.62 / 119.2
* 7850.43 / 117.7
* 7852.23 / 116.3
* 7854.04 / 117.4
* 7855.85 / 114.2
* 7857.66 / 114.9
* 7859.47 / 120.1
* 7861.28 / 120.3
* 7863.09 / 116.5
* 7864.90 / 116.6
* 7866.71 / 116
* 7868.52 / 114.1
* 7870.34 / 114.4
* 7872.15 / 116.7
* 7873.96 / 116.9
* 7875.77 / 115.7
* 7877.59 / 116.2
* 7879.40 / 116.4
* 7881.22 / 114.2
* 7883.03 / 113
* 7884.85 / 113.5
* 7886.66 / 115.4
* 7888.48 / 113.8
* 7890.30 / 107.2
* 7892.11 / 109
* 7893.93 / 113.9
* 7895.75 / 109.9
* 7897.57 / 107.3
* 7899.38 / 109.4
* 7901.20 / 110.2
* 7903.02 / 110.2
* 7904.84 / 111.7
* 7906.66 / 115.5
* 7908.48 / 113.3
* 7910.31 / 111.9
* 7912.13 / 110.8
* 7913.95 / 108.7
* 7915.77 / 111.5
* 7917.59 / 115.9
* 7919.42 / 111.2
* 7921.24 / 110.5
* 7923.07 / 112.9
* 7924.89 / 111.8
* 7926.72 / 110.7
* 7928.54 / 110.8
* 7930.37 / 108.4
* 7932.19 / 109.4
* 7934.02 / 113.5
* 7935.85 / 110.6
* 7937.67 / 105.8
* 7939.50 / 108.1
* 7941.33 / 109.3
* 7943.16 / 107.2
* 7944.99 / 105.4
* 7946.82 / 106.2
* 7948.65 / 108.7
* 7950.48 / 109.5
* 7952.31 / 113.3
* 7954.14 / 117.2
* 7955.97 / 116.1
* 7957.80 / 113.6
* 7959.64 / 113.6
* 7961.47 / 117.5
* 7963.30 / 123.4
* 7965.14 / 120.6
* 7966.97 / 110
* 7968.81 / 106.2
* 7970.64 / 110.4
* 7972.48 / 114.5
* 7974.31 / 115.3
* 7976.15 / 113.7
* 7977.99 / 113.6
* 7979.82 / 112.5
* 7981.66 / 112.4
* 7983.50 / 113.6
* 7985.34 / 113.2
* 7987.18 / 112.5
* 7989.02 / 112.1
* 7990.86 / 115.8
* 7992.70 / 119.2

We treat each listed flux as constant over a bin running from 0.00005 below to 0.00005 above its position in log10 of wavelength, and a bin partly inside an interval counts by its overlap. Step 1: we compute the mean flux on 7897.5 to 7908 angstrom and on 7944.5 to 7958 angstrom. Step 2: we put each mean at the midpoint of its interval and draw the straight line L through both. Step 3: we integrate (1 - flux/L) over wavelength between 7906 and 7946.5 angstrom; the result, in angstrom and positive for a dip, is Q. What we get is 0.3 angstrom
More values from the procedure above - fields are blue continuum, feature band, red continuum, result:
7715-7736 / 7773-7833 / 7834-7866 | 0.8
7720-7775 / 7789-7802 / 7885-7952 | -0.6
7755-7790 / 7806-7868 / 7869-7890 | 0.4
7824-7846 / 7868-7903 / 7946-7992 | 0.1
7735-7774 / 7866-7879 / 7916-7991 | -0.3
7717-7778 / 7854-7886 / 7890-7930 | -1.0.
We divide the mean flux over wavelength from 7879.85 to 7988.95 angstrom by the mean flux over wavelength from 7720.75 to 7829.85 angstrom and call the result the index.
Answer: 0.97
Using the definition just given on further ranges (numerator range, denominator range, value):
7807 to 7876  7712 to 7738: 0.97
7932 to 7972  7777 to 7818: 0.97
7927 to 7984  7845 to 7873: 0.96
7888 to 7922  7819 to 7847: 0.98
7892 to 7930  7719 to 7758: 0.96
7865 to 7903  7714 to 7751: 0.97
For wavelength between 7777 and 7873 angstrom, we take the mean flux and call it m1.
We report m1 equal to 115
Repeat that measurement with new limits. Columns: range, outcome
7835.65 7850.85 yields 115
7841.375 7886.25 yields 116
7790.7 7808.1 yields 119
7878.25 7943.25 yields 111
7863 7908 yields 113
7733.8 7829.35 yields 115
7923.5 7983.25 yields 112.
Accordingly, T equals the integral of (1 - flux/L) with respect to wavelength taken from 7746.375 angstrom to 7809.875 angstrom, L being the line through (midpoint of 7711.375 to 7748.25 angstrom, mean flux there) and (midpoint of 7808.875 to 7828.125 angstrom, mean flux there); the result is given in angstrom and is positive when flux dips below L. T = -0.9 angstrom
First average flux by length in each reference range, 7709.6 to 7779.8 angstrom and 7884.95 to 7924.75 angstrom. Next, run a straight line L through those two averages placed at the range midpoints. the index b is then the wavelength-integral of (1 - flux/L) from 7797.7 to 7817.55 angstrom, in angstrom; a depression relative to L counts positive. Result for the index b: 0.13 angstrom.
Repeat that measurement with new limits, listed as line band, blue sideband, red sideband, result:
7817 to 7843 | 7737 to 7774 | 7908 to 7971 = 0.20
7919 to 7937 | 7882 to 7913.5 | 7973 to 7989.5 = 0.20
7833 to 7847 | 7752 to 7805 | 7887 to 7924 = 0.12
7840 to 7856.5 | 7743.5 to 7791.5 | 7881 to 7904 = -0.56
